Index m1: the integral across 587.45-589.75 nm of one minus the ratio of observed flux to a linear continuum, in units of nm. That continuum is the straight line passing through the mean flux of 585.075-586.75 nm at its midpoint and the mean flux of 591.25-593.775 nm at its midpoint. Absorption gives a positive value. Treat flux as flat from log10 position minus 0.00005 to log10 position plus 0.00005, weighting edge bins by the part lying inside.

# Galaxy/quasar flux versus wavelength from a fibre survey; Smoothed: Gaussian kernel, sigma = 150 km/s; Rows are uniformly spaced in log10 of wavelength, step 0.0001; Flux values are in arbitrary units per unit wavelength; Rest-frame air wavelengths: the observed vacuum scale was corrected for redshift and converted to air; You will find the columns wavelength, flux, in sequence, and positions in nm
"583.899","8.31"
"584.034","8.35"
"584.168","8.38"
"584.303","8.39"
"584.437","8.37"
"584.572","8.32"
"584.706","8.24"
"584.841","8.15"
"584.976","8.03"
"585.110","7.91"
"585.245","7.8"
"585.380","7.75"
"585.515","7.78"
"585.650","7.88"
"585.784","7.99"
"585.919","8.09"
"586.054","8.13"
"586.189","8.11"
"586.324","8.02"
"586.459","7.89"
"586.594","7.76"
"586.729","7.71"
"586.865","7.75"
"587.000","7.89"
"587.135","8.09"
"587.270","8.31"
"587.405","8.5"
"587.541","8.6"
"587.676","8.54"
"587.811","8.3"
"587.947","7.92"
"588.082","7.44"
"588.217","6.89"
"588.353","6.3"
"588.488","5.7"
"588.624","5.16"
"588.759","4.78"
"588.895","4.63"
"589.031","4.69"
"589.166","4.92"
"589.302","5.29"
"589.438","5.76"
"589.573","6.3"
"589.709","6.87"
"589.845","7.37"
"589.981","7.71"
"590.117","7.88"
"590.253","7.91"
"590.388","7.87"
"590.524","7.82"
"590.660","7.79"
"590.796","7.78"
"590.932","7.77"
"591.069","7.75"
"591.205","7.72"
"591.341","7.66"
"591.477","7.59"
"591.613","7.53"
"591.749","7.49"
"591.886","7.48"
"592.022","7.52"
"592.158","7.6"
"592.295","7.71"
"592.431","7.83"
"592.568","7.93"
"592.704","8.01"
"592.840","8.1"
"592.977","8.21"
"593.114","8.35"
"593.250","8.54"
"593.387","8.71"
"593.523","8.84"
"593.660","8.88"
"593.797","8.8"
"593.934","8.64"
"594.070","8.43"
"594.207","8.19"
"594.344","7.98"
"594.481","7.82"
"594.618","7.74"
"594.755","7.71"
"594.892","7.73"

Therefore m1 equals 0.46 nm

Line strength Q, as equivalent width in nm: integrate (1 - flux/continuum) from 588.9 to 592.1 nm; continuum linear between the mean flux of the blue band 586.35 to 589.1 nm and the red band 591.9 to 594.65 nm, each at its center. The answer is 0.24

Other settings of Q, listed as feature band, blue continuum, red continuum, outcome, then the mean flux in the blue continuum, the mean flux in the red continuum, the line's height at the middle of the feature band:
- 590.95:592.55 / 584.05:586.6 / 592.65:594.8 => 0.120 nm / 8.07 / 8.32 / 8.26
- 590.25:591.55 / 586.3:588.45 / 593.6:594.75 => 0.049 nm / 7.84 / 8.27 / 8.06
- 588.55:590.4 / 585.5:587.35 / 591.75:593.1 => 0.403 nm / 7.97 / 7.82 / 7.89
